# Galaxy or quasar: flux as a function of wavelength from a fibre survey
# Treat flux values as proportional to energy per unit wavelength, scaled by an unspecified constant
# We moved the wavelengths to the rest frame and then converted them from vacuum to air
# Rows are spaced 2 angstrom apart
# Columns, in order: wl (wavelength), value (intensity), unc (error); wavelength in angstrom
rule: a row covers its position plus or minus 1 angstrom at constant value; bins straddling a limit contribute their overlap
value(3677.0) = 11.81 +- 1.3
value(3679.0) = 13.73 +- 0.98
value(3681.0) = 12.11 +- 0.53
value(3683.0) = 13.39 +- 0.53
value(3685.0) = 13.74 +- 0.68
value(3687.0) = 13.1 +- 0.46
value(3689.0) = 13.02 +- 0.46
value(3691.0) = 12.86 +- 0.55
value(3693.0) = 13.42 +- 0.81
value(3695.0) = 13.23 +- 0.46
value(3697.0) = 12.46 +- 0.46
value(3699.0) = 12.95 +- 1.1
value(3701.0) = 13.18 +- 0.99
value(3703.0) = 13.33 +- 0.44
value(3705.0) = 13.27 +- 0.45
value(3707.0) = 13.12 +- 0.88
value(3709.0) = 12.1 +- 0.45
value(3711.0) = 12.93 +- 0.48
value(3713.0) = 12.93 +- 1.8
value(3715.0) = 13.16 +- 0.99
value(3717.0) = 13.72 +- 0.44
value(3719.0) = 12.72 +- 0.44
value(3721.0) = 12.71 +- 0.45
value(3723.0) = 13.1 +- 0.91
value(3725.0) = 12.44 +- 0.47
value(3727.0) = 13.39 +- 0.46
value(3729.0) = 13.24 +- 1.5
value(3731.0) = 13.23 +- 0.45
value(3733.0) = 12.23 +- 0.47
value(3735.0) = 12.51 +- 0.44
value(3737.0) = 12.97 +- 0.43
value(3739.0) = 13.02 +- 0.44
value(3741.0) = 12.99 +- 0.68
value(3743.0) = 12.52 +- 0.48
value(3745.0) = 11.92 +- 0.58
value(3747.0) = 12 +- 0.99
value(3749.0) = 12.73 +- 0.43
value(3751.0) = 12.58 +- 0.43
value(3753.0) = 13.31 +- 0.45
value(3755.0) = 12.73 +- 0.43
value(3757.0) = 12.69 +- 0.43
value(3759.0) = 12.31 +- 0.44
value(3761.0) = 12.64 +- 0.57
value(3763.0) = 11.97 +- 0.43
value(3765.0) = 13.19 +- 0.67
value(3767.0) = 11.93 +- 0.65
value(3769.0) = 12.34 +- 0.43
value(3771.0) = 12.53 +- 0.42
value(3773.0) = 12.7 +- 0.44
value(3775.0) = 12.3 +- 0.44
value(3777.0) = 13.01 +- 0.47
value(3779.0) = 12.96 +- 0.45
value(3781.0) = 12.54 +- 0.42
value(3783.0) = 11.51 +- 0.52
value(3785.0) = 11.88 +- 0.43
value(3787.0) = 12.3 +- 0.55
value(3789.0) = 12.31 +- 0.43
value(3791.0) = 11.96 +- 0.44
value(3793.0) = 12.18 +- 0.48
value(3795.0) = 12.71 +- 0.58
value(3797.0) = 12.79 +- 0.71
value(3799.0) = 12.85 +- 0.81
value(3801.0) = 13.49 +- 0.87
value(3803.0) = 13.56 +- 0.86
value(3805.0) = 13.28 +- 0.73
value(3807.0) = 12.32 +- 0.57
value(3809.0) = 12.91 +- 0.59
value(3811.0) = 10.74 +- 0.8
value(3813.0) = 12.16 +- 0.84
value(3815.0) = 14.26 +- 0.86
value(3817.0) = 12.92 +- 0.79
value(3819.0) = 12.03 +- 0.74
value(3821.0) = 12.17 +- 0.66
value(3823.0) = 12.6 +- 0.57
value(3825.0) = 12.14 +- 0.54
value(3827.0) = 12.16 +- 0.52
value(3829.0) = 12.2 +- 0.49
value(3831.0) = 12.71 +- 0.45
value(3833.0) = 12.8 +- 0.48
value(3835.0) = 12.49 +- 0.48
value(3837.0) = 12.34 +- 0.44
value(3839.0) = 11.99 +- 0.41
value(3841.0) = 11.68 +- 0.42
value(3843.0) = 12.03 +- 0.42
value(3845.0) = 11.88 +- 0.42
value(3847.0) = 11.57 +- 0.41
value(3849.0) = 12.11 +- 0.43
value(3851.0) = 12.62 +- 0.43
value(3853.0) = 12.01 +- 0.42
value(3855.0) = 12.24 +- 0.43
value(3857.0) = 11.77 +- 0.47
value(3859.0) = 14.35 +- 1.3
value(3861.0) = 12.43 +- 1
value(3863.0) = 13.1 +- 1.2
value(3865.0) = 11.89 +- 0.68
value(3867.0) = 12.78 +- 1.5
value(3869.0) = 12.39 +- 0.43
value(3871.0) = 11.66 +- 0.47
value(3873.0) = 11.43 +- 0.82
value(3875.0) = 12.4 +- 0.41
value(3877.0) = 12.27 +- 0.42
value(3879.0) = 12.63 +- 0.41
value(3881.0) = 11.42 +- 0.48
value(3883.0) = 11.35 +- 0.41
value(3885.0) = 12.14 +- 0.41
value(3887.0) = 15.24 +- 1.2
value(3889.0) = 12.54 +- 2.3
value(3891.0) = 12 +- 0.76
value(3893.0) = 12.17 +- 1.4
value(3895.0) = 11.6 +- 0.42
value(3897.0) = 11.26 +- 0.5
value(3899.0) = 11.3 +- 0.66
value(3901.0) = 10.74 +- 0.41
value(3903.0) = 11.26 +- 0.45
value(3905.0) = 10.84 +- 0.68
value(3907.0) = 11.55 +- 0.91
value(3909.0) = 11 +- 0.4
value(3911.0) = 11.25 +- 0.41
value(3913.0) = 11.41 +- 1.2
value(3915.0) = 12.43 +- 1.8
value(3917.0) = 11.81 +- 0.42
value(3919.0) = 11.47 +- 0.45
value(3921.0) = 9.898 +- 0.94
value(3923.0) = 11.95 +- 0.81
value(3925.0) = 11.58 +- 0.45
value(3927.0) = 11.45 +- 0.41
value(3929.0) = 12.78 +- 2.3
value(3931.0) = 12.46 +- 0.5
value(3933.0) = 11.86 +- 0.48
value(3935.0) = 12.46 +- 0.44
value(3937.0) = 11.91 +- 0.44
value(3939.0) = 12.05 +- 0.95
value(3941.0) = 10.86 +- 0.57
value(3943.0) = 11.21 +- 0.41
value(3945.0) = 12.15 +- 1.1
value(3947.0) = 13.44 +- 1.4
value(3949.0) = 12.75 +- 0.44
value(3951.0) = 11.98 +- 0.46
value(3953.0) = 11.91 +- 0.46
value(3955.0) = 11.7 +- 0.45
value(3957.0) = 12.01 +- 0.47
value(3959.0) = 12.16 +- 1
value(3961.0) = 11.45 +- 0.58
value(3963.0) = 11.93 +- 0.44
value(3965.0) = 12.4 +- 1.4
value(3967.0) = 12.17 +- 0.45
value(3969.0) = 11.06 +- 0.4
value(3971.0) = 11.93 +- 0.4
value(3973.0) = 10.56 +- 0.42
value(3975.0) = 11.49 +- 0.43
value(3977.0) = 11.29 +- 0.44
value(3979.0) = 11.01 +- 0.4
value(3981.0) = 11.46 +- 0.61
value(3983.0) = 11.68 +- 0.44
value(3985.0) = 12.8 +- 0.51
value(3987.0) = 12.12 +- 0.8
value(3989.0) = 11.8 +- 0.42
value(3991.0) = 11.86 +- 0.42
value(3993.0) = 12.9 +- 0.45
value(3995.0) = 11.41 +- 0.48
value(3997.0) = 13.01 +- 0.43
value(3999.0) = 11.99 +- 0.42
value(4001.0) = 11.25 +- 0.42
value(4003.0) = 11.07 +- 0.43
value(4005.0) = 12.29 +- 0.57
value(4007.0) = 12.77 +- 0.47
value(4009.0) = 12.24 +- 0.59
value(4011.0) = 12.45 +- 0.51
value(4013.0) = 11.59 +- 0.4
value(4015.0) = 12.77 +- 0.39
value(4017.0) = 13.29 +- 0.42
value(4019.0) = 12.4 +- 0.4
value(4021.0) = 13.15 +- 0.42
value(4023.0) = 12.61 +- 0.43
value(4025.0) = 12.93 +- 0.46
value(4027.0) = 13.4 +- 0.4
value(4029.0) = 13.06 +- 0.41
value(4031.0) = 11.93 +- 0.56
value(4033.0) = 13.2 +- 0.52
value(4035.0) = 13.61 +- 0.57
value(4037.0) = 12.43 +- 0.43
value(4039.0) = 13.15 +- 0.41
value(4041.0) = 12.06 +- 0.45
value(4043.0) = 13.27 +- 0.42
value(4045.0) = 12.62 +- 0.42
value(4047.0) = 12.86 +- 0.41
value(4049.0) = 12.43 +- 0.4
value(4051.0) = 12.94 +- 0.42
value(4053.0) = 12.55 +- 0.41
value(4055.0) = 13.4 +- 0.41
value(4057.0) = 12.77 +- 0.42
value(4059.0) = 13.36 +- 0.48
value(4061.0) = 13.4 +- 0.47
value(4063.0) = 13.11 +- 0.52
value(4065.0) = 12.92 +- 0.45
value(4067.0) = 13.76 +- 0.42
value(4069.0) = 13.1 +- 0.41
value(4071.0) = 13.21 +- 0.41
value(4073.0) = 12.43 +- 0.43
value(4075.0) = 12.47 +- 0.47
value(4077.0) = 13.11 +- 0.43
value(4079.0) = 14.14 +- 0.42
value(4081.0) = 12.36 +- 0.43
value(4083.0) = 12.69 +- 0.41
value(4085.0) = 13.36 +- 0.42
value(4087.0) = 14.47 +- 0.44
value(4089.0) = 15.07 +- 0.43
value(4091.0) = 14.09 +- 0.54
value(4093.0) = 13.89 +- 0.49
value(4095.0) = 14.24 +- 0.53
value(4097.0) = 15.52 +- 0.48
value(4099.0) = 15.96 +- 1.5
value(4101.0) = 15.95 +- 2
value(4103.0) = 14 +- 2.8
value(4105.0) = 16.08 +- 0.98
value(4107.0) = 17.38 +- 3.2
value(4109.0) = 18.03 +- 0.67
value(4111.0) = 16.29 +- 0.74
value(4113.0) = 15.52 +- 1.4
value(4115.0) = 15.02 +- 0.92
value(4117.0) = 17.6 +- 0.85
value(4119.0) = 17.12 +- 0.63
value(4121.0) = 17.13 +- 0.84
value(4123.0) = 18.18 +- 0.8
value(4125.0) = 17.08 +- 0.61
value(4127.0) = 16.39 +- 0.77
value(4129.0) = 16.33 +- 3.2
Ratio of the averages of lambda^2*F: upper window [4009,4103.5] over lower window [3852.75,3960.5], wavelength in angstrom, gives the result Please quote 1.19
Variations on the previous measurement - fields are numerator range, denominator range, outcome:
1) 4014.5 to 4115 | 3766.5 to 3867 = 1.25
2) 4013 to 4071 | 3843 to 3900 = 1.15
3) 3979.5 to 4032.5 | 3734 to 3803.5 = 1.11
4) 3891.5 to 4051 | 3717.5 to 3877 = 1.05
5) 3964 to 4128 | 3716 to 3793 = 1.24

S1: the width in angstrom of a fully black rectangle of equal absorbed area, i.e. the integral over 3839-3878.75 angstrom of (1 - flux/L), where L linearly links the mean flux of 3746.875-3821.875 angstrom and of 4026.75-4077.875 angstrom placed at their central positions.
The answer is 1.3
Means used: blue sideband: 12.6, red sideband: 12.9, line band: 12.2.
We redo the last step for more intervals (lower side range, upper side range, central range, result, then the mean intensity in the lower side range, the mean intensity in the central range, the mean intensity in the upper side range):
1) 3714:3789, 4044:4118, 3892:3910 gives 2.7 angstrom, 12.6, 11.3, 14.1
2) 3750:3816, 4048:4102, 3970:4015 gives 4.8 angstrom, 12.6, 11.9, 13.6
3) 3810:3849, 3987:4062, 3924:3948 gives 0.8 angstrom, 12.3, 12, 12.6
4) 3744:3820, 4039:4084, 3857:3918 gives 3.3 angstrom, 12.5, 12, 13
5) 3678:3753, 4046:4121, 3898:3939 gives 6.3 angstrom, 12.9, 11.6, 14.3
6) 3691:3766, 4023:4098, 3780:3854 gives 3.2 angstrom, 12.8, 12.4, 13.2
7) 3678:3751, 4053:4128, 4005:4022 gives 2.1 angstrom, 12.9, 12.6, 14.7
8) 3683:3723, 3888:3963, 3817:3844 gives 0.1 angstrom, 13.1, 12.3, 11.7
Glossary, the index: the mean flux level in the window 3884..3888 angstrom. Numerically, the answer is 13.7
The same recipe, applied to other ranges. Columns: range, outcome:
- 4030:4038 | 12.8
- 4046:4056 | 12.8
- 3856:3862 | 12.8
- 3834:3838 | 12.4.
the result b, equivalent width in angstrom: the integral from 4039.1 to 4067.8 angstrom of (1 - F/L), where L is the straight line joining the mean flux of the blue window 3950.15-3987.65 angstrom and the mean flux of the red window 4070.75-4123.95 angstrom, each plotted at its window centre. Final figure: 2.0 angstrom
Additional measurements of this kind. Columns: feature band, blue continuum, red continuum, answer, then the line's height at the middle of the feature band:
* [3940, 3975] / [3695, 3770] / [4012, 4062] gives 2.66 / 12.8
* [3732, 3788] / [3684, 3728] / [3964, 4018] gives 1.41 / 12.8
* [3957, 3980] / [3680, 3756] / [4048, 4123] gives 3.83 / 13.9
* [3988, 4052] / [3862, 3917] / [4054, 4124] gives 5.41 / 13.7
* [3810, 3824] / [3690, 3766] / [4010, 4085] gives 0.48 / 12.9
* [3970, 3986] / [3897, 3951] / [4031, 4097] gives 0.98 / 12.3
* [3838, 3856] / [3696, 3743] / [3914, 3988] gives 0.45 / 12.3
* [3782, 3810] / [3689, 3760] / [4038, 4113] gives 1.05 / 13.1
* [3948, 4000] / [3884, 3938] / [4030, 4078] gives 1.73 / 12.3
